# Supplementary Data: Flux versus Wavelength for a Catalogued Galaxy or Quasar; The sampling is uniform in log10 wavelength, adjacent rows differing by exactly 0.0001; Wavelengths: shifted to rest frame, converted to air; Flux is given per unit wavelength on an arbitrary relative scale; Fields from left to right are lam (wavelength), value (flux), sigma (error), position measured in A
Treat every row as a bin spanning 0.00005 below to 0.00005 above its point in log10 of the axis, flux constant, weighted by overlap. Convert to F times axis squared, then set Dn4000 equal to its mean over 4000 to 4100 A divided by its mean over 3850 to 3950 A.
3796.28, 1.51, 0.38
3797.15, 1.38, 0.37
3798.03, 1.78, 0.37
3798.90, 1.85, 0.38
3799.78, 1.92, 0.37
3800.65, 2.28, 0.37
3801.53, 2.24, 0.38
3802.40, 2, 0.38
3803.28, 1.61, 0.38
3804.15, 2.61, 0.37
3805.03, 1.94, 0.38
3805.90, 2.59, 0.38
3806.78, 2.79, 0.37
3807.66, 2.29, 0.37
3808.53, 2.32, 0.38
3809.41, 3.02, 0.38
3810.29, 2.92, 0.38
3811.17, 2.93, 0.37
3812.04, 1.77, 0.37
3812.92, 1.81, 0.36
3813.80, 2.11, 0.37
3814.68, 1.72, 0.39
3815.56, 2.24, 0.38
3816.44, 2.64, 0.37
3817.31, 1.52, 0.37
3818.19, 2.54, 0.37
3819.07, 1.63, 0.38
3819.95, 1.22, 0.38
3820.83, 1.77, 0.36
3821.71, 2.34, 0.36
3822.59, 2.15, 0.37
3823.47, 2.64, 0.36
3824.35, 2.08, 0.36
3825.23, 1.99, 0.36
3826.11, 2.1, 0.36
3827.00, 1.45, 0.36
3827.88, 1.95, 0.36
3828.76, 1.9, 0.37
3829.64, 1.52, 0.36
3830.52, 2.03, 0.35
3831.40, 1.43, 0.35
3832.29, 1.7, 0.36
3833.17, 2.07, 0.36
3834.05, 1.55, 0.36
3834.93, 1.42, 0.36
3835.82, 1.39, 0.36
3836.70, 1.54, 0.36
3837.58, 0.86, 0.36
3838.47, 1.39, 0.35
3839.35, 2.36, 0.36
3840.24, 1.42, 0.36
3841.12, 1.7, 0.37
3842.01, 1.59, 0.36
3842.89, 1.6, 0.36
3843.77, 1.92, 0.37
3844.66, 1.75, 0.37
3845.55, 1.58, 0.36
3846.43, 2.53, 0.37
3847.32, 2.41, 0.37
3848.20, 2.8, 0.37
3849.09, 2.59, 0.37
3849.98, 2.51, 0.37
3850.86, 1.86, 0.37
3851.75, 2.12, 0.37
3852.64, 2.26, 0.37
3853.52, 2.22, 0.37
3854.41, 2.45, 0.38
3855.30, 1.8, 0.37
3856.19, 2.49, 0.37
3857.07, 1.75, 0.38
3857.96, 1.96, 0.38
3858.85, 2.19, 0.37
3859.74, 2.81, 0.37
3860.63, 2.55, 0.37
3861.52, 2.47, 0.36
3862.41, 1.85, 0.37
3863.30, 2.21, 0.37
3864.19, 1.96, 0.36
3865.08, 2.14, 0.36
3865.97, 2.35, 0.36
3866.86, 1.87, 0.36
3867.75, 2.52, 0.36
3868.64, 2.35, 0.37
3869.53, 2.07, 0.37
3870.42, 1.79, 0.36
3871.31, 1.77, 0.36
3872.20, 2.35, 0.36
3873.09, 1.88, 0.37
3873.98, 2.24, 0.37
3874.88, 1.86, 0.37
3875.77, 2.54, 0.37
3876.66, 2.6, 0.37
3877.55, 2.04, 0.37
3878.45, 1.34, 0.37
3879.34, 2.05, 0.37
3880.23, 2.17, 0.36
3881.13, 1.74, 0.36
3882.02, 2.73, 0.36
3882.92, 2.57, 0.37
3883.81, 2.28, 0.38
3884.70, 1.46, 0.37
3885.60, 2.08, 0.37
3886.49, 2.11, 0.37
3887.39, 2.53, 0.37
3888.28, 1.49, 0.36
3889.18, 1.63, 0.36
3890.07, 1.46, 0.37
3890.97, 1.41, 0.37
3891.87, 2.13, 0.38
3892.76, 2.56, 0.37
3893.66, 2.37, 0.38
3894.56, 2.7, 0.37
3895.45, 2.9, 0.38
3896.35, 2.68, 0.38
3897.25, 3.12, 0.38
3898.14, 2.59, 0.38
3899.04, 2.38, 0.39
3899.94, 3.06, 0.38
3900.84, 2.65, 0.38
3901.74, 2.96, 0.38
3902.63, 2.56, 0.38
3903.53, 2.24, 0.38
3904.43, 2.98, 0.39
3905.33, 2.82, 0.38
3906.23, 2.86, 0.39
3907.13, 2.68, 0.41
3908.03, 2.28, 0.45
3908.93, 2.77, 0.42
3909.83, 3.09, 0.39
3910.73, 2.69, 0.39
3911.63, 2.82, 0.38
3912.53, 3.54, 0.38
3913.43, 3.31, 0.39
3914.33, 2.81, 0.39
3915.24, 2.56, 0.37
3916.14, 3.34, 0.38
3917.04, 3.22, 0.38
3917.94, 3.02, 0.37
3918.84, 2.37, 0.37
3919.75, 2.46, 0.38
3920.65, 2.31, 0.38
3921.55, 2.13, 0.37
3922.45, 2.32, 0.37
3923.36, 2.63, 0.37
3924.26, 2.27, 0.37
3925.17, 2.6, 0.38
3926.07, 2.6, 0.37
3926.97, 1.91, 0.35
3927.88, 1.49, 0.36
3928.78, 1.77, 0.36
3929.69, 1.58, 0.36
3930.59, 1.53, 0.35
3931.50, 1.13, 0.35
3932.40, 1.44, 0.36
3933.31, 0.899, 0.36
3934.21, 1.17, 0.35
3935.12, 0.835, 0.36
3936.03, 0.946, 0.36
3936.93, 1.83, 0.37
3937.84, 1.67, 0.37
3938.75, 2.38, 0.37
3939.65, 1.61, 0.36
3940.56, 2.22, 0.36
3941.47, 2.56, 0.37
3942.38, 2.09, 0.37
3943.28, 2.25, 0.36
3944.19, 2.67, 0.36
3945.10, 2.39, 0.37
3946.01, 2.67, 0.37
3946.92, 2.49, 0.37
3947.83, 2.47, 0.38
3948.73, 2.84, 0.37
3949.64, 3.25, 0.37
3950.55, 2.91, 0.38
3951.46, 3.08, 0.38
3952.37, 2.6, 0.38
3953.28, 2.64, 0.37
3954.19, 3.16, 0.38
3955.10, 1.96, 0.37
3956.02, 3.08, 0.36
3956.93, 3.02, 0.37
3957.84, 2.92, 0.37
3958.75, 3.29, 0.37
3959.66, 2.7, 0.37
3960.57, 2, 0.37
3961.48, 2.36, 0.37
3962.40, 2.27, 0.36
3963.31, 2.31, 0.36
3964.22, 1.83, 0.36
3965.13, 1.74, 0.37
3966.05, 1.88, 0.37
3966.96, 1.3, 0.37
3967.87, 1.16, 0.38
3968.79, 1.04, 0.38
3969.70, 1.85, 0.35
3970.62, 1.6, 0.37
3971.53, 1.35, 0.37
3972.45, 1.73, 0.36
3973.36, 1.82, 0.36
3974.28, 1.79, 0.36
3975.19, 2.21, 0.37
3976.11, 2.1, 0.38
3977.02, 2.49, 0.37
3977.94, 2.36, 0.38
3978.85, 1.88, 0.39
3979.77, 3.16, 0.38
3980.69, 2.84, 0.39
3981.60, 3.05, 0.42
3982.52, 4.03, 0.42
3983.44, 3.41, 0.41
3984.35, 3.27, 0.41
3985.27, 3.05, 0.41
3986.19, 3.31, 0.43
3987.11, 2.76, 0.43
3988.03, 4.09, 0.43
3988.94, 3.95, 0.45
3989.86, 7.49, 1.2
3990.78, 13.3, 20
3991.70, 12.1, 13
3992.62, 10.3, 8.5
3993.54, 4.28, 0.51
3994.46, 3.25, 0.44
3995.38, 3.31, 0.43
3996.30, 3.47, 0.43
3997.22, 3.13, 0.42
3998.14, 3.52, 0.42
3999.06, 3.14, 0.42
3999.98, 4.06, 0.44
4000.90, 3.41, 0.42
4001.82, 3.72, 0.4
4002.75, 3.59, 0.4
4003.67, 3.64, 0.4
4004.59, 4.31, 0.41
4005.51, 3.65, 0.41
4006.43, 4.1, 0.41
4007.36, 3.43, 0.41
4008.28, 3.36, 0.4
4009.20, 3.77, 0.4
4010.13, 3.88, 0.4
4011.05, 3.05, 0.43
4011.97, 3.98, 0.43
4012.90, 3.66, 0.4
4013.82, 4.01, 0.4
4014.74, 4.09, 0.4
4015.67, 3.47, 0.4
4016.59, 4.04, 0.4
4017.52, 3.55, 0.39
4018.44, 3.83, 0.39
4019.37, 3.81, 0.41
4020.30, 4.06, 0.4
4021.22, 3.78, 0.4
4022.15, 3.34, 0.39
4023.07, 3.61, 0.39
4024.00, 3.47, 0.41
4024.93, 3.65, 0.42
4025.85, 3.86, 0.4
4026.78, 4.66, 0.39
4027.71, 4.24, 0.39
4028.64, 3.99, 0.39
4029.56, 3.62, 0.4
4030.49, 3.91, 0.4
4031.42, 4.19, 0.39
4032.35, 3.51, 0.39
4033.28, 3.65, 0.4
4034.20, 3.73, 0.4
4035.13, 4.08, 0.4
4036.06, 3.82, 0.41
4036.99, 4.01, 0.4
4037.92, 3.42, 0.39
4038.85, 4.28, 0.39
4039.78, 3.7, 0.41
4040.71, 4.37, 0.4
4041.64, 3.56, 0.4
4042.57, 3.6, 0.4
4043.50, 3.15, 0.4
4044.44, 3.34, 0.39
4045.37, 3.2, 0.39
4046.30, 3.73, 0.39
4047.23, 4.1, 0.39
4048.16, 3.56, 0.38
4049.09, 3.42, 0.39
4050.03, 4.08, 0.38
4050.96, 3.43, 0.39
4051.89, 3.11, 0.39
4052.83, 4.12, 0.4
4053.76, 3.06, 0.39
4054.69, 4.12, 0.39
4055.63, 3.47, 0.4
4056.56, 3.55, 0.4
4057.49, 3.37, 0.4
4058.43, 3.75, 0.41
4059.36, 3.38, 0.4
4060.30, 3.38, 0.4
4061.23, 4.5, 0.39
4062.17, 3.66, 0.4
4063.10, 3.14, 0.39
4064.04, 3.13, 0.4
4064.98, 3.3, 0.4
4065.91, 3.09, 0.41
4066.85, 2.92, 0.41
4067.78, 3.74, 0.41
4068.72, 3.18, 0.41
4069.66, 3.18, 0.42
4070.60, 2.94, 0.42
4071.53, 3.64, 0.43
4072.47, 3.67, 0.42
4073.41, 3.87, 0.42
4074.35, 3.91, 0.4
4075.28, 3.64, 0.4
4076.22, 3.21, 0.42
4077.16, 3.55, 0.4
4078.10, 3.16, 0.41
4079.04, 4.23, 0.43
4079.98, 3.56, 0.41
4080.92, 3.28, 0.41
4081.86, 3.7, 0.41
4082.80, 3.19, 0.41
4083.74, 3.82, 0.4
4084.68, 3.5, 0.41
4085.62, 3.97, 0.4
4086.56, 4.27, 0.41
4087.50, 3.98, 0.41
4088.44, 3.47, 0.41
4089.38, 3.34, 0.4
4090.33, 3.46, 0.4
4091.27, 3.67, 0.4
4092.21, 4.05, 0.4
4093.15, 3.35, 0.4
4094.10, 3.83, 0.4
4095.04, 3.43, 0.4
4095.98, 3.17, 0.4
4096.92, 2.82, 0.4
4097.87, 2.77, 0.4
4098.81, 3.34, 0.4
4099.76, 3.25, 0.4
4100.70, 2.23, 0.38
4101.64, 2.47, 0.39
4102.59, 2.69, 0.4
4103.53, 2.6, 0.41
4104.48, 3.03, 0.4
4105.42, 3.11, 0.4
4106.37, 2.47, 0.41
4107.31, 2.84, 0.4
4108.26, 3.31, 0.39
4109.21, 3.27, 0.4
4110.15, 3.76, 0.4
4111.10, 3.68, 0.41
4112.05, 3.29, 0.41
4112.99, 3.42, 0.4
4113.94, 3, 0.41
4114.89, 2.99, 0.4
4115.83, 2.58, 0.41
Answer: 1.73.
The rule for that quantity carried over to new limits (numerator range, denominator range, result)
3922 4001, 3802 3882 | 1.46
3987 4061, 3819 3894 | 2.20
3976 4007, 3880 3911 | 1.84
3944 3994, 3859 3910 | 1.43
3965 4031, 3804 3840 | 2.00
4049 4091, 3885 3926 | 1.50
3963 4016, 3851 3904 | 1.68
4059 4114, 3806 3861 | 1.88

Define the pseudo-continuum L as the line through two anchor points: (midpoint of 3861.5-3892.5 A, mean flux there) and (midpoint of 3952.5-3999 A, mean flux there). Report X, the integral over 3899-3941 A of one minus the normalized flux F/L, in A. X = 3.8 A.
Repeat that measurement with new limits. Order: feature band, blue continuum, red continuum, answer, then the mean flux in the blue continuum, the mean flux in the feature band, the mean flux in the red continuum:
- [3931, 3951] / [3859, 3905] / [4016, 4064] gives 5.59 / 2.26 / 2.03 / 3.72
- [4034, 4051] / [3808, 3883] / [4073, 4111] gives -3.40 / 2.05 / 3.72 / 3.37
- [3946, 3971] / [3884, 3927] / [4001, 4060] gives 5.43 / 2.54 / 2.37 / 3.73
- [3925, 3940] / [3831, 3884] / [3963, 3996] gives 6.74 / 2.04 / 1.59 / 3.44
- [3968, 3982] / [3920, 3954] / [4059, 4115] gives 2.21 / 2.12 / 2.06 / 3.36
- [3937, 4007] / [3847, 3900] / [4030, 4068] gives -2.26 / 2.21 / 3.14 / 3.62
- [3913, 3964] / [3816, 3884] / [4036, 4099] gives 6.16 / 2.02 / 2.33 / 3.55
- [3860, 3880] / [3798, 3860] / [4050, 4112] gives 1.05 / 2.03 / 2.13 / 3.41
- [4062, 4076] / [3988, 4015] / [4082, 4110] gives 1.04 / 4.65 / 3.39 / 3.28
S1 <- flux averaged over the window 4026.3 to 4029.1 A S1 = 4.29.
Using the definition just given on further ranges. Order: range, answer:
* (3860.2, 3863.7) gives 2.27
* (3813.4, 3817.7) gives 2.05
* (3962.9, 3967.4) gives 1.81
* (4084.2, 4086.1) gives 3.74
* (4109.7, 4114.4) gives 3.43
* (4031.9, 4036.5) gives 3.76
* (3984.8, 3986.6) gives 3.17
